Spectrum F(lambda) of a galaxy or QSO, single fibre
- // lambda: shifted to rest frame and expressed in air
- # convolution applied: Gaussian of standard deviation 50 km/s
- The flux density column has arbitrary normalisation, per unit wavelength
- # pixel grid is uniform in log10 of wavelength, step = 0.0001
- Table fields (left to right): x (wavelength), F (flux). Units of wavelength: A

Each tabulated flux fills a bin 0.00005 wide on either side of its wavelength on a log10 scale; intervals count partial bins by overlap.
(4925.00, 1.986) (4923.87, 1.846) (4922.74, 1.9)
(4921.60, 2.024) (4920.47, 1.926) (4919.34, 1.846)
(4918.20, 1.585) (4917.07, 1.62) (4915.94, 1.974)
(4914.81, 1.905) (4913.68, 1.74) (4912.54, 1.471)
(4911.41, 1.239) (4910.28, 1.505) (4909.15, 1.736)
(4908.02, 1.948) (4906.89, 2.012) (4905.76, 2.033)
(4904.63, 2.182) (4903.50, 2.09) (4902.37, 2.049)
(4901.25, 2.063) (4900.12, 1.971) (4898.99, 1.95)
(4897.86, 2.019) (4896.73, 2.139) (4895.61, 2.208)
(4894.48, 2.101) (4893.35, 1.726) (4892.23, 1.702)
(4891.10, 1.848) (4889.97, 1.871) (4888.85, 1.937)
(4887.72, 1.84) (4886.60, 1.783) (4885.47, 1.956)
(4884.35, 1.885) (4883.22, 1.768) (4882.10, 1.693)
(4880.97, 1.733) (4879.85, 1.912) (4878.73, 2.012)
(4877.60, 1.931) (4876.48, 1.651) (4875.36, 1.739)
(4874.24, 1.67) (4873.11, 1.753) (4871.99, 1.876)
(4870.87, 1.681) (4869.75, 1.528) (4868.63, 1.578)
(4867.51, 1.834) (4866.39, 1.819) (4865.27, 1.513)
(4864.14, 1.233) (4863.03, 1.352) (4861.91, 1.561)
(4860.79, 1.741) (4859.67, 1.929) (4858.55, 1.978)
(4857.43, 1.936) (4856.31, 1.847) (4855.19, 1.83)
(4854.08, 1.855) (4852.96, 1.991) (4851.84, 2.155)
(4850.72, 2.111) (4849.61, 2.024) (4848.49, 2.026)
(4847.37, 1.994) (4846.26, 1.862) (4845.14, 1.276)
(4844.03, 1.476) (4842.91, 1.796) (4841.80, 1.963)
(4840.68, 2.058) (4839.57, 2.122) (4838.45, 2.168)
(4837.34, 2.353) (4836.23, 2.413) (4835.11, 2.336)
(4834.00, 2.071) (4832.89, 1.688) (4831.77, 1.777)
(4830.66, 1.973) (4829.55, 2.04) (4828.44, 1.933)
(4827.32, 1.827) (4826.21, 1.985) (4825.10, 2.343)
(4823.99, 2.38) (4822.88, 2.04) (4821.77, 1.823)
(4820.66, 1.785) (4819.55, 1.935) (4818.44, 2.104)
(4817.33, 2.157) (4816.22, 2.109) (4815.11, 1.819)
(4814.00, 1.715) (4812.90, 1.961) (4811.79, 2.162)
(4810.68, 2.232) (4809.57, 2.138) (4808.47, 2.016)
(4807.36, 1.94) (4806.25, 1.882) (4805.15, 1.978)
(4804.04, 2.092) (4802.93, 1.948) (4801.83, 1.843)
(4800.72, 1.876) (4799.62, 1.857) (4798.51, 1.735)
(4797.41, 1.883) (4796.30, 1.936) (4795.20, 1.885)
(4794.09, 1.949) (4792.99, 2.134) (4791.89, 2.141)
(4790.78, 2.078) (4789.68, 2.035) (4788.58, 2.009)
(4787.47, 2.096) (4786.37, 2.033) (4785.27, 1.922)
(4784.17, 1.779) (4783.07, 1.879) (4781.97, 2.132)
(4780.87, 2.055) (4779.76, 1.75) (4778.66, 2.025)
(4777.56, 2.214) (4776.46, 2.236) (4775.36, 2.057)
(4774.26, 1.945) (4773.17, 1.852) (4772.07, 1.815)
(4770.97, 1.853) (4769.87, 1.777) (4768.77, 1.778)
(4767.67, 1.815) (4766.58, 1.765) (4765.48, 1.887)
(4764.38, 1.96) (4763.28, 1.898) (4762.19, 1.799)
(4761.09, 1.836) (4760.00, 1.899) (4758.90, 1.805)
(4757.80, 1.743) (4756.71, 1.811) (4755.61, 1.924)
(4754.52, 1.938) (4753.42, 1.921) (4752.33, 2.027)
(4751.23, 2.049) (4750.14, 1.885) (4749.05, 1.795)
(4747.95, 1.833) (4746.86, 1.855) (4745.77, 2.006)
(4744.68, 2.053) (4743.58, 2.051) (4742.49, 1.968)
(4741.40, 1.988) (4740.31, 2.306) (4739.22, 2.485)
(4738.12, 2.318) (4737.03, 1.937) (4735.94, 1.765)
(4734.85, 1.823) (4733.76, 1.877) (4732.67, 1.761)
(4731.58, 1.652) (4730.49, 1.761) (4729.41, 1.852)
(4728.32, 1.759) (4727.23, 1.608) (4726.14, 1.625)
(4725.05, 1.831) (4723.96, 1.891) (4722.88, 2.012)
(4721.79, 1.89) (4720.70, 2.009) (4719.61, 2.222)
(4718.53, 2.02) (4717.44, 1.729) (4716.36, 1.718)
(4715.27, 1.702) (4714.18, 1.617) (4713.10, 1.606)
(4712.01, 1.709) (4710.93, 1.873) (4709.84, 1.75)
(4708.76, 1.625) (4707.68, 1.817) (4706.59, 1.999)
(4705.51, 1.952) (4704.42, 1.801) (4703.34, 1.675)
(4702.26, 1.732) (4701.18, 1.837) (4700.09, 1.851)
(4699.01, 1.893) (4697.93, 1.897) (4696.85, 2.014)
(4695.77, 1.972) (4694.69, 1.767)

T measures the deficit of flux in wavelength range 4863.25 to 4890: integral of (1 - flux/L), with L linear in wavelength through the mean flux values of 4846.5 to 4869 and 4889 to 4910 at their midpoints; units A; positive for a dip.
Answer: 1.96 A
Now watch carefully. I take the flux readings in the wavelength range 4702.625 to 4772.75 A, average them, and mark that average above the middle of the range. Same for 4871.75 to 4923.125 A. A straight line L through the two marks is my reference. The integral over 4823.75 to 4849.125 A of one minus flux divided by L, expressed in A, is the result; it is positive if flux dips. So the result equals -1.7 A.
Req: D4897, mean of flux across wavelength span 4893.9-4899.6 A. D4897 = 2.08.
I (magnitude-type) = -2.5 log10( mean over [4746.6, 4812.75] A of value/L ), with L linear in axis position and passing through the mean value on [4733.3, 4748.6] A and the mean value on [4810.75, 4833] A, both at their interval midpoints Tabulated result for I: 0.03 mag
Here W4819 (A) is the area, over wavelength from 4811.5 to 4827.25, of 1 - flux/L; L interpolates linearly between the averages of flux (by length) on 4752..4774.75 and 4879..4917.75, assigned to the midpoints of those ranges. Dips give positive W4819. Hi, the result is -1.3 A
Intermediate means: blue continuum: 1.86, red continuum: 1.87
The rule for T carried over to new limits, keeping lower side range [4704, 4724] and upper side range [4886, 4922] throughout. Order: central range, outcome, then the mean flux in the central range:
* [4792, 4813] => -1.3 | 1.97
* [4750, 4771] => -0.2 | 1.87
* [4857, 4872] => 1.6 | 1.67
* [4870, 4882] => 0.5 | 1.78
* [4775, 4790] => -1.3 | 2.01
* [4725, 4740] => -0.2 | 1.87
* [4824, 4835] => -0.8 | 2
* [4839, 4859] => -0.4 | 1.9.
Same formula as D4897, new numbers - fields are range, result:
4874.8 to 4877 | 1.7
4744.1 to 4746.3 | 2.03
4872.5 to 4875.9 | 1.72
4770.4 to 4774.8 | 1.87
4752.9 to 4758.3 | 1.87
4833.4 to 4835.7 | 2.2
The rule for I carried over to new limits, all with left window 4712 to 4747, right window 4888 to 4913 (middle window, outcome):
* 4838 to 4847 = 0.03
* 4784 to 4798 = -0.06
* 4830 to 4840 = -0.11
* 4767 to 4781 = -0.02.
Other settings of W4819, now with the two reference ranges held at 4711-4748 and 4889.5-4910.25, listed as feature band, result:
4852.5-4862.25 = 0.5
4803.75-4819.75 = -0.7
